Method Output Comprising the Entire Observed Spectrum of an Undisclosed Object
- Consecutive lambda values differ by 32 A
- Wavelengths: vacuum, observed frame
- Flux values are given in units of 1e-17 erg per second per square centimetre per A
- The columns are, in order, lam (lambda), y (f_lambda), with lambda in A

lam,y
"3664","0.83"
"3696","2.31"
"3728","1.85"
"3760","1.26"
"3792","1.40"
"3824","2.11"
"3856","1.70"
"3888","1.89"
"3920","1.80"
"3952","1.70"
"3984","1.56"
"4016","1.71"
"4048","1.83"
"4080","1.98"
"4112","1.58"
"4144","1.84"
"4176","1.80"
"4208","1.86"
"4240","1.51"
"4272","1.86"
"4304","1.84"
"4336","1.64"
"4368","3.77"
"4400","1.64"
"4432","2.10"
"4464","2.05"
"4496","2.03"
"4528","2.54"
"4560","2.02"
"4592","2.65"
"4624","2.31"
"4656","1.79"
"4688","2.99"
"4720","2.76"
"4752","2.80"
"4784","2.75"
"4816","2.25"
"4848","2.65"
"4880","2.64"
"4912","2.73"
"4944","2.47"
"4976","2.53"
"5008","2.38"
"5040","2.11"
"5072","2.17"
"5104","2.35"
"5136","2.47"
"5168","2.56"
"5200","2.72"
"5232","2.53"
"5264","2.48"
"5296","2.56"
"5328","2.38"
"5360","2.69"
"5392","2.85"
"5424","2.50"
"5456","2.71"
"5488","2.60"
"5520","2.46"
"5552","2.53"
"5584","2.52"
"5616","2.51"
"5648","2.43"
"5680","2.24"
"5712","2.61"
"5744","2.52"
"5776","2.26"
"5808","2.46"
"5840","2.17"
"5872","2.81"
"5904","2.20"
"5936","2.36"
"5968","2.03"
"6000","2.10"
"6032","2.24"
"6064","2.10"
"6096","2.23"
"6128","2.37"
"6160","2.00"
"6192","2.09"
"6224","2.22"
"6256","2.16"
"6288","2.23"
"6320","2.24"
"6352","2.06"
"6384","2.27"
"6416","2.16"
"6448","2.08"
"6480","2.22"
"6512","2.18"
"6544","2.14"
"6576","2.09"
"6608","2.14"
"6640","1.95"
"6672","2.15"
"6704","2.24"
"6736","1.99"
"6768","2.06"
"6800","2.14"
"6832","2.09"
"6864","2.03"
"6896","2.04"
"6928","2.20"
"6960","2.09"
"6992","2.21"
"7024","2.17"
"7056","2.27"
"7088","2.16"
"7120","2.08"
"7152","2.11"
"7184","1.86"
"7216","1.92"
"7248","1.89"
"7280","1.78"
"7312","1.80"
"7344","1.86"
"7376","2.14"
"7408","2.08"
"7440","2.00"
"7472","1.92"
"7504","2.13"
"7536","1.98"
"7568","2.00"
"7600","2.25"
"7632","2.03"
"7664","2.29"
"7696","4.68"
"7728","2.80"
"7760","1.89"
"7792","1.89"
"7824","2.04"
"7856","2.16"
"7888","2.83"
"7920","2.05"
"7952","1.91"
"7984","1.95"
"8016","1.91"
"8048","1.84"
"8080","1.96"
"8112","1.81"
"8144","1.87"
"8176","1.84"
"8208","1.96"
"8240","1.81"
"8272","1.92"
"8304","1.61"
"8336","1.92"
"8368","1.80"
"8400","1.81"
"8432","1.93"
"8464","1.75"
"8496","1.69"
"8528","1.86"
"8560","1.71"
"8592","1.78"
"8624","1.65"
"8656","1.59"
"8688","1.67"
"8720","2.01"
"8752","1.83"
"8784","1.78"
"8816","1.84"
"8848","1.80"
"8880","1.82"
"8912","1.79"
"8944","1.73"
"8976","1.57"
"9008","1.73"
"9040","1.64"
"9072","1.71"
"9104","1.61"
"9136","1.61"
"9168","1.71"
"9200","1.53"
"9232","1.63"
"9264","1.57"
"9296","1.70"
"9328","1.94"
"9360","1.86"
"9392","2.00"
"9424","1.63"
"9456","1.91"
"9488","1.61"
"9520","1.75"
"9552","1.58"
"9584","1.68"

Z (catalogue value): 0.172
